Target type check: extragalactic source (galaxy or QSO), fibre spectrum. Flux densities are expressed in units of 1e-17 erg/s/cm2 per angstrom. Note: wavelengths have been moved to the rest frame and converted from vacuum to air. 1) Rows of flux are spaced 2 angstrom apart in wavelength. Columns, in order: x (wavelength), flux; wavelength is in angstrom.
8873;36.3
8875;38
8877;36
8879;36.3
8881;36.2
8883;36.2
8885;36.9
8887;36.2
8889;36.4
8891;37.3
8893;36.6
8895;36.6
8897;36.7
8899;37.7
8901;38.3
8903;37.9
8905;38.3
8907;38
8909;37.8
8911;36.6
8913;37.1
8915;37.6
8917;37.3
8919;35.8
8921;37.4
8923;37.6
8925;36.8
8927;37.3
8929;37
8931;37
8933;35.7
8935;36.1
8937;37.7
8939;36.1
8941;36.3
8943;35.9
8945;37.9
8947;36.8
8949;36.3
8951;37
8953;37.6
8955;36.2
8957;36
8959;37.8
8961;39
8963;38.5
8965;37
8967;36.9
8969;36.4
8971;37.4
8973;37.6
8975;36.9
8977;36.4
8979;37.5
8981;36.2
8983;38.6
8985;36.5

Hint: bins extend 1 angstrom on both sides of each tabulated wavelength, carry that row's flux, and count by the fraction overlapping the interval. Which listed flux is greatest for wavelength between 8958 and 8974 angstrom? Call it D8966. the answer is 39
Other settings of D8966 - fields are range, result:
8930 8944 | 37.7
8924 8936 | 37.3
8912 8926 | 37.6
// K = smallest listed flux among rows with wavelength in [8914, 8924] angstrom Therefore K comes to 35.8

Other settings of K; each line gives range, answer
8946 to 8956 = 36.2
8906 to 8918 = 36.6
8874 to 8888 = 36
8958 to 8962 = 37.8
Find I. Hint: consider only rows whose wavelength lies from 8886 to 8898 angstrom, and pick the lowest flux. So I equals 36.2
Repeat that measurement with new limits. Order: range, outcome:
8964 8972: 36.4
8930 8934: 35.7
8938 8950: 35.9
